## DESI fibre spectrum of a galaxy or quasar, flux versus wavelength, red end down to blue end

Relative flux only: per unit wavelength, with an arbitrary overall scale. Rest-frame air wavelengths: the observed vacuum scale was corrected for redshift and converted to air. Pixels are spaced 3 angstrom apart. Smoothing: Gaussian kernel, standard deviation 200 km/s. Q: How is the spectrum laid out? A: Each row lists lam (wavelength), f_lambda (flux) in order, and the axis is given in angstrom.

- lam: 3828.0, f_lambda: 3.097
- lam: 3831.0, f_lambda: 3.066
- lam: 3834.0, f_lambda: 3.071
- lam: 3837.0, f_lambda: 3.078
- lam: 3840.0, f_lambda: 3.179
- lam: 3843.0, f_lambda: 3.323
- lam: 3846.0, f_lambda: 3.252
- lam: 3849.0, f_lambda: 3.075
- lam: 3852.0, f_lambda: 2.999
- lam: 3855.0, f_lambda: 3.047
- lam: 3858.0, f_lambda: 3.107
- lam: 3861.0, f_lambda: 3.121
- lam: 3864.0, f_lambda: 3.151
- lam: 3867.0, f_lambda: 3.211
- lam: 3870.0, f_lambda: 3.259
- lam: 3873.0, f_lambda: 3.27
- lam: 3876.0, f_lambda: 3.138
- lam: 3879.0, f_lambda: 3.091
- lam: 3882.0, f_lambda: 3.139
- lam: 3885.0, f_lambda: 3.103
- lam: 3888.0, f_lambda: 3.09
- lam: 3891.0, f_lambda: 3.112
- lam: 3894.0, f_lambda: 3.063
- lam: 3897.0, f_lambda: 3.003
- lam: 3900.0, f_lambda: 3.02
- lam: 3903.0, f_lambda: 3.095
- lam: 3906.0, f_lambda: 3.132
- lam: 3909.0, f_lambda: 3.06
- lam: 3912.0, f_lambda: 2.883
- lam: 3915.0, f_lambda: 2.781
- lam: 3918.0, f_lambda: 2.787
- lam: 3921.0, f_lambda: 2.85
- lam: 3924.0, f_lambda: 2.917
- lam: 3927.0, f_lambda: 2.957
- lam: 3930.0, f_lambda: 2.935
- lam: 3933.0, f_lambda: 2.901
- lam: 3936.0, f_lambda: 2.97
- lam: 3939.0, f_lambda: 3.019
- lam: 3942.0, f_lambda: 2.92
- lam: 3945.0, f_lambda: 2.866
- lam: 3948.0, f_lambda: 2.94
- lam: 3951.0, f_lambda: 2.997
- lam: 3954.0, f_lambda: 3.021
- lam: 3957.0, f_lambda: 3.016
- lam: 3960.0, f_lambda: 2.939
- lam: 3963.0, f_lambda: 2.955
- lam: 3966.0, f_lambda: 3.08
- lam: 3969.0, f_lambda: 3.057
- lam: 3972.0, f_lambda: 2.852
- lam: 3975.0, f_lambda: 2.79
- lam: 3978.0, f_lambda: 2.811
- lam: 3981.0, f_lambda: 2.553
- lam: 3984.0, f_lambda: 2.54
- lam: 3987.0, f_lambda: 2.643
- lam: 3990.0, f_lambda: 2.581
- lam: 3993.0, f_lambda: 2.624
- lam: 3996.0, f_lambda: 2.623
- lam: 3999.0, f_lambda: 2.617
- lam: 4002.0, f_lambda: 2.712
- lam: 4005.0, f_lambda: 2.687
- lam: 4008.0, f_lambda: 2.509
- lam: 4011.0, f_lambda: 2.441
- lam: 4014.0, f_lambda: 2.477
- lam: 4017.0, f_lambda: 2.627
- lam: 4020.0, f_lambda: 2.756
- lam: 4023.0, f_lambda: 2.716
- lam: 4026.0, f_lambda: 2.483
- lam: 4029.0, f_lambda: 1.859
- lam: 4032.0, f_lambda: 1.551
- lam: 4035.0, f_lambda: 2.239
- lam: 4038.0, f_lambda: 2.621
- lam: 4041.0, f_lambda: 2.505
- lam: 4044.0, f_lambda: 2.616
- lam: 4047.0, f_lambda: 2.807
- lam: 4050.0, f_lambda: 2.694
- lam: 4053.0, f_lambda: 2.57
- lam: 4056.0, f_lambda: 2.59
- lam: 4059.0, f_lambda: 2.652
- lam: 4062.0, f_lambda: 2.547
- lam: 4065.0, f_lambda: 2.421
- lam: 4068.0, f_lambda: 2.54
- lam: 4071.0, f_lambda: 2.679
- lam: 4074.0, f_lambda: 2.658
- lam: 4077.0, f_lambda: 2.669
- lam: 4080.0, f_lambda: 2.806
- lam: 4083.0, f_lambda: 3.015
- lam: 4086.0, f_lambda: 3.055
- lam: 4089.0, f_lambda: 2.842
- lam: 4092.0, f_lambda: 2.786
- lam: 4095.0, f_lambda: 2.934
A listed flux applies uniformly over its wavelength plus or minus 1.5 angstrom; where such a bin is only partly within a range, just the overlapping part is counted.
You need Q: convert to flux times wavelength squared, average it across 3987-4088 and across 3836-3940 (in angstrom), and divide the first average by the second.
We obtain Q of 0.91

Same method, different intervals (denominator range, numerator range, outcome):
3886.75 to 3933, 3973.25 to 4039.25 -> 0.89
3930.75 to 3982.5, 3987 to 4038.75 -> 0.87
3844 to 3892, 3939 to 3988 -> 0.96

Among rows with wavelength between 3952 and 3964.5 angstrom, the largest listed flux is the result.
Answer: 3.021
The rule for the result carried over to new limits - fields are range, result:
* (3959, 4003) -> 3.08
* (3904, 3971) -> 3.132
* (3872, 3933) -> 3.27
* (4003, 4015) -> 2.687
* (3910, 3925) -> 2.917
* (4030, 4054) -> 2.807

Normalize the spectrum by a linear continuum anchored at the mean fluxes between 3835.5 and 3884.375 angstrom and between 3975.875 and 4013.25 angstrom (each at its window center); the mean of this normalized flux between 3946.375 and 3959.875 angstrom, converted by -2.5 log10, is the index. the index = -0.08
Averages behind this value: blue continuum 3.15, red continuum 2.61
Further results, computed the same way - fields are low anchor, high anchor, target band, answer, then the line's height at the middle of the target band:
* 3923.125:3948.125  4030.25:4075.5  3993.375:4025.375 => 0.02 mag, 2.67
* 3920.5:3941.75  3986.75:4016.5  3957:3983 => -0.05 mag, 2.75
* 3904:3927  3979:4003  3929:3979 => -0.07 mag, 2.76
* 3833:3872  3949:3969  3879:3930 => 0.03 mag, 3.08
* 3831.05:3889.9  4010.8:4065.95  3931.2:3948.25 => -0.03 mag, 2.85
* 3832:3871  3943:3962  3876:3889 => -0.01 mag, 3.09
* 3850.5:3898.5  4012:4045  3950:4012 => -0.06 mag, 2.62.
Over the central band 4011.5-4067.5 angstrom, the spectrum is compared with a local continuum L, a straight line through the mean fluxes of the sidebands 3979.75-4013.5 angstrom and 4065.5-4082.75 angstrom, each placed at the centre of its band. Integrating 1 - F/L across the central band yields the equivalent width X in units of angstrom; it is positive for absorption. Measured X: 3.3 angstrom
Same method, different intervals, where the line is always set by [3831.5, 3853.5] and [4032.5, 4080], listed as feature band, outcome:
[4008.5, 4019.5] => 0.6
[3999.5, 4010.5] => 0.4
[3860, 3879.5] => -0.8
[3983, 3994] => 0.6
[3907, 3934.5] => 0.3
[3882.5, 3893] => -0.3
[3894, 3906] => -0.3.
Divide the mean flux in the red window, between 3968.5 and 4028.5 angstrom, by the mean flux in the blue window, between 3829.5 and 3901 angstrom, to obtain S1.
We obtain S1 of 0.84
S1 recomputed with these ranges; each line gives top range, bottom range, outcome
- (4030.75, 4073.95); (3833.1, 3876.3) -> 0.80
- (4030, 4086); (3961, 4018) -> 0.95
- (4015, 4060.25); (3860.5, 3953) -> 0.82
